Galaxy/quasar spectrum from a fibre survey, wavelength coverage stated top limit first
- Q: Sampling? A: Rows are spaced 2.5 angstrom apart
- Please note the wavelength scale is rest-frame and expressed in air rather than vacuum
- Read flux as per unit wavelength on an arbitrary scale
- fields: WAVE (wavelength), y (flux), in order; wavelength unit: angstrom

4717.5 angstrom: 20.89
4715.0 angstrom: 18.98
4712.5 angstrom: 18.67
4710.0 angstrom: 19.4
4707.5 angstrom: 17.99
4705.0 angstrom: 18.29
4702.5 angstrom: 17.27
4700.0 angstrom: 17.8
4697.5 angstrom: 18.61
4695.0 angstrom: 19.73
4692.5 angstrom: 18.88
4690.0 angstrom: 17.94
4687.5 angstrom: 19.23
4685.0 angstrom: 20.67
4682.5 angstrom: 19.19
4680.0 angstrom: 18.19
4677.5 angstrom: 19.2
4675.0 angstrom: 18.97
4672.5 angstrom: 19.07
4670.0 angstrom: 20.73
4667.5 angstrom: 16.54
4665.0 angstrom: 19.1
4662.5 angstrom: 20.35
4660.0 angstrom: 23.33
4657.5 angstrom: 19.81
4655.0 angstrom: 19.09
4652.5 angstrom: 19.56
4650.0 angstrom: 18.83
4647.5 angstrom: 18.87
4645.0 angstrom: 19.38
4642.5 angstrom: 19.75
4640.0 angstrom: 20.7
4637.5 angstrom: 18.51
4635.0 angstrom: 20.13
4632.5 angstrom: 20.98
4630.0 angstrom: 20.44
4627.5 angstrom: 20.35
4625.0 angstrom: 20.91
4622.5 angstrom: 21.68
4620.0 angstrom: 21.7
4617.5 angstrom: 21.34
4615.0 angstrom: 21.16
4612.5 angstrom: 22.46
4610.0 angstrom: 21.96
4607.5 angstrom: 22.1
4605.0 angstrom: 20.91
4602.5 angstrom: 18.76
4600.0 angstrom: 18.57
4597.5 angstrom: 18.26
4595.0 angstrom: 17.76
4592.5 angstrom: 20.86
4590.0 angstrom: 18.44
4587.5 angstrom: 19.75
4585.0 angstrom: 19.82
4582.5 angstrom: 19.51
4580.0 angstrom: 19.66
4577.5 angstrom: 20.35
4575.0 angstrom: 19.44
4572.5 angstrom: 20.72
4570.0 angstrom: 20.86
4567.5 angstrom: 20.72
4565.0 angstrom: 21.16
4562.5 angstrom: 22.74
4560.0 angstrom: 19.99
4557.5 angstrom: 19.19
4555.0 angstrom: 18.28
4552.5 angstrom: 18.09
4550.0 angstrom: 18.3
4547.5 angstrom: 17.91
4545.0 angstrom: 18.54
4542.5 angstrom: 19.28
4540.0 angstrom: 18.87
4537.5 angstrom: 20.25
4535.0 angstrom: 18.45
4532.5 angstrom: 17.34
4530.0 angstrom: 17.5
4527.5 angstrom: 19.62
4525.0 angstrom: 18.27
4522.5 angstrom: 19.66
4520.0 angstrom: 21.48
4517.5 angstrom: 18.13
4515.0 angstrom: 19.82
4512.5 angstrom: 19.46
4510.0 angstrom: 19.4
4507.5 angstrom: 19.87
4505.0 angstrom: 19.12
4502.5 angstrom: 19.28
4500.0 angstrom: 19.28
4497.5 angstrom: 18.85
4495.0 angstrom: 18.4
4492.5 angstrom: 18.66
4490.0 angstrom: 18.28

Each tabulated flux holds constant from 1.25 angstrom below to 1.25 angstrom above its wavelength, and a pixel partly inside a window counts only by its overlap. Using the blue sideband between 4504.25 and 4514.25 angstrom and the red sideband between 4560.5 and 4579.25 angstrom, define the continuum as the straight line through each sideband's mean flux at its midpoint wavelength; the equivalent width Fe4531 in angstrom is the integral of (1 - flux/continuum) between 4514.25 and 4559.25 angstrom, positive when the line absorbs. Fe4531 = 2.8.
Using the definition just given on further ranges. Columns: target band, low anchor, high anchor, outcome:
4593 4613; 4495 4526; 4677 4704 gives -1.0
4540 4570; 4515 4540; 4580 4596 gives -0.5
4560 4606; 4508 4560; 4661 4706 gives -2.4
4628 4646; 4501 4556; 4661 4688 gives -0.8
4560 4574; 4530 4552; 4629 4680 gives -1.7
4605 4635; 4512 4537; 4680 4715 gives -3.9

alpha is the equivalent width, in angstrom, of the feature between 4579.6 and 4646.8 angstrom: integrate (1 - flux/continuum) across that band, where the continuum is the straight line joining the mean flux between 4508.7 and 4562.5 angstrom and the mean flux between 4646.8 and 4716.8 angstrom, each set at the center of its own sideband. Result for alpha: -4.0 angstrom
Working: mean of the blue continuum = 19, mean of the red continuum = 19.1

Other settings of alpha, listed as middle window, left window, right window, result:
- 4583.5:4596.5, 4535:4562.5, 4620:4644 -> 0.3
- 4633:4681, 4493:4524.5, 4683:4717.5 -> -1.5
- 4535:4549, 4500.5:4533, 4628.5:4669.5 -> 0.3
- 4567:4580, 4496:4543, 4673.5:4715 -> -0.9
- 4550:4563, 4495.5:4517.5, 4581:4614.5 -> 0.2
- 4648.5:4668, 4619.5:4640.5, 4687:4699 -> 0.1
